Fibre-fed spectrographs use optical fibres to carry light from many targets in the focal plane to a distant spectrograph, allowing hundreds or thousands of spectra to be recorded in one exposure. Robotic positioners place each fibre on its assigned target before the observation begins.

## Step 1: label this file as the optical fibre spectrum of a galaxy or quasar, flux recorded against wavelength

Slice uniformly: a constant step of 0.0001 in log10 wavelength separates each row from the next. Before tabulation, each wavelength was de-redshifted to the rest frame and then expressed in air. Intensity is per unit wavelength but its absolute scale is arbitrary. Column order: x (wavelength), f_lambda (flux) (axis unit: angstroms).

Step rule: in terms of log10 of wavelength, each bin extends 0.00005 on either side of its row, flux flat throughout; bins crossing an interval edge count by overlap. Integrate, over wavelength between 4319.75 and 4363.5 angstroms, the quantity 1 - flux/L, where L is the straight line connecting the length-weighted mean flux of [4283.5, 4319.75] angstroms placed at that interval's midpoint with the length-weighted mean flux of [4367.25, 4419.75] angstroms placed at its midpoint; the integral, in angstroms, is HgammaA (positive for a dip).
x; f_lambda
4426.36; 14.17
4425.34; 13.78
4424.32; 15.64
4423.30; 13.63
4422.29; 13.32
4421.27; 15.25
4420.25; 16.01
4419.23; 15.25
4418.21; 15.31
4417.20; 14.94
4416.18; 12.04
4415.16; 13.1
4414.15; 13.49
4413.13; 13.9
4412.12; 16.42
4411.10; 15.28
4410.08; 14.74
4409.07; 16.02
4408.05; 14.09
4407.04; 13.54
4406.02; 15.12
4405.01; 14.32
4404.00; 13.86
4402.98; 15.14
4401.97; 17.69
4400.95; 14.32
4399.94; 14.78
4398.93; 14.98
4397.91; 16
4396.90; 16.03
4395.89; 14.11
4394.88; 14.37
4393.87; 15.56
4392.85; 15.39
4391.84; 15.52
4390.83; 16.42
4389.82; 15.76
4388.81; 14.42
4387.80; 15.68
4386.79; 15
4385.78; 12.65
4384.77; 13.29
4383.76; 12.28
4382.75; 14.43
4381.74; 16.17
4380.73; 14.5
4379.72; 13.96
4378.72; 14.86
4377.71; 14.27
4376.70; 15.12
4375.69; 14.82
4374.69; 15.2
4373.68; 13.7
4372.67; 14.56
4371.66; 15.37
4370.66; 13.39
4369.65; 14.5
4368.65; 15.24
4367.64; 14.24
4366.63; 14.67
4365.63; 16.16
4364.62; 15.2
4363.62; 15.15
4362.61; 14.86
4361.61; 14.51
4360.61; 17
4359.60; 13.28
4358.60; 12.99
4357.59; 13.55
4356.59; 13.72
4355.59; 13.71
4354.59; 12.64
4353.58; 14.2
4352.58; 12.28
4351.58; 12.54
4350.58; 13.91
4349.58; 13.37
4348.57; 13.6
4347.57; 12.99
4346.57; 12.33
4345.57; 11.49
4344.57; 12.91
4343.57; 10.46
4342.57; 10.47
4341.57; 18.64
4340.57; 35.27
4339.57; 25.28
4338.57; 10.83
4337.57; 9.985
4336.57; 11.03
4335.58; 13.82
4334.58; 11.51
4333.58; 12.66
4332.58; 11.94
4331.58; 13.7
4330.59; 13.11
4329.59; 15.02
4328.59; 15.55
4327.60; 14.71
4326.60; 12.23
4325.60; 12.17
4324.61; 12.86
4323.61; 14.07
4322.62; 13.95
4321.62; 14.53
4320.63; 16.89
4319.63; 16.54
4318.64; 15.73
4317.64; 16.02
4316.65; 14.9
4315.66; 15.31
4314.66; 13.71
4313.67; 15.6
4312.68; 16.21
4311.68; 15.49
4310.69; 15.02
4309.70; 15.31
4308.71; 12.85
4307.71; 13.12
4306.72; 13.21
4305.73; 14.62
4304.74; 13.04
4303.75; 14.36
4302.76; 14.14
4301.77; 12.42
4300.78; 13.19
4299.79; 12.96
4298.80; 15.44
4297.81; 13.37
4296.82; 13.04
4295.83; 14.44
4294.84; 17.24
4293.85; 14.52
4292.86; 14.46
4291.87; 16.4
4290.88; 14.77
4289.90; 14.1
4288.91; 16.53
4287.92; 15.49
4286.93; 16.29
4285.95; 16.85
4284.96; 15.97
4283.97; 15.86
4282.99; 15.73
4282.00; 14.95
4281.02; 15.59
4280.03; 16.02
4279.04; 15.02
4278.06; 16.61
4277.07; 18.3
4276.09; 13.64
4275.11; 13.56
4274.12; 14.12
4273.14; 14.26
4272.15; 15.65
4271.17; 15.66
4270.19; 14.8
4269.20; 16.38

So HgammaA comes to 1.87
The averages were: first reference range 14.8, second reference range 14.7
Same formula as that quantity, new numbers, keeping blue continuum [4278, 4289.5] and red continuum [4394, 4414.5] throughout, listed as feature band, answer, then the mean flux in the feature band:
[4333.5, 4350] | 0.9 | 14.6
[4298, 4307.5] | 1.2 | 13.7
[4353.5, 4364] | 0.8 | 14.1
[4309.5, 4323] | 0.2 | 15.4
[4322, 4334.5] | 1.7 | 13.4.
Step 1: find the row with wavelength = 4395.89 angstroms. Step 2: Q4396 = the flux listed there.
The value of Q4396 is 14.11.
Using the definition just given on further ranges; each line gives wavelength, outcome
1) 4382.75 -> 14.43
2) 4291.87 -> 16.4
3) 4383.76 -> 12.28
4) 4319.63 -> 16.54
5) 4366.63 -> 14.67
